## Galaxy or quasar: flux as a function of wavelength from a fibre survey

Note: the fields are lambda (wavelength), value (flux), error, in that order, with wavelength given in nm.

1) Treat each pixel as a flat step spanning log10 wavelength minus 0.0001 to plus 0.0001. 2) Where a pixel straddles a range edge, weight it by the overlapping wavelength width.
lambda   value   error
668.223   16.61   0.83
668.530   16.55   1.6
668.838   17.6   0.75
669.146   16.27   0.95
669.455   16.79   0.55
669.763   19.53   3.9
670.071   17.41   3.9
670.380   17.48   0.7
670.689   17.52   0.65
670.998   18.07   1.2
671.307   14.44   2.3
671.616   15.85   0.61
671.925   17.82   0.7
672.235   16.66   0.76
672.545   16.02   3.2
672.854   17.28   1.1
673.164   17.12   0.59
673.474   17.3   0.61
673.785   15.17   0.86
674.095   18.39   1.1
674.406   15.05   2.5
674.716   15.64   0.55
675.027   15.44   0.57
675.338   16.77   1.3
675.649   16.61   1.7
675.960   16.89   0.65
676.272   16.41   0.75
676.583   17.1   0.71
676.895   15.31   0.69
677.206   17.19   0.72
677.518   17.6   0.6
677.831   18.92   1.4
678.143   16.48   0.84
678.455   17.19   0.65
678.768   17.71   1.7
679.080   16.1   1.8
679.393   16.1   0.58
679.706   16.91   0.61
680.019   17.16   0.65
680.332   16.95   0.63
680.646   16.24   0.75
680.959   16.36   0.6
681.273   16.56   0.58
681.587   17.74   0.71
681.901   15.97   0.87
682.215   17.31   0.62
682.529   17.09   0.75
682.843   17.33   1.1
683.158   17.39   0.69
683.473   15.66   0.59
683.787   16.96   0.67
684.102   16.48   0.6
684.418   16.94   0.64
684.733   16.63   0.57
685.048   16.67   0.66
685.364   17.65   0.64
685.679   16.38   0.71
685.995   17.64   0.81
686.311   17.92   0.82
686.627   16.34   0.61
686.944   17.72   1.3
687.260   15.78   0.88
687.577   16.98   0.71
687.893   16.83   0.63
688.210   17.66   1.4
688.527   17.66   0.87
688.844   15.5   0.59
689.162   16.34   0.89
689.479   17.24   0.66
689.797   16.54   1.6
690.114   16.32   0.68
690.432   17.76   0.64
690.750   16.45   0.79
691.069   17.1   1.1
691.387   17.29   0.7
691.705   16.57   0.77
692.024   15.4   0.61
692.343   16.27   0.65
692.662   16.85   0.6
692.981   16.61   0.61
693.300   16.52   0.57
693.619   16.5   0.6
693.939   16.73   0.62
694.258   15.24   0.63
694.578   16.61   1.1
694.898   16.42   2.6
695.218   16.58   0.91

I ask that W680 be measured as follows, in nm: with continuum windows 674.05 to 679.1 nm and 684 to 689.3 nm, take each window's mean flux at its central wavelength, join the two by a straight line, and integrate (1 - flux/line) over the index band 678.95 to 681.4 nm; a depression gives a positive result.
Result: 0.04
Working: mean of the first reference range 16.7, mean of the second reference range 16.9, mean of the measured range 16.5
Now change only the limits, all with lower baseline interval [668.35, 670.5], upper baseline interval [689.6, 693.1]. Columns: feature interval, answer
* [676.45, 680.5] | 0.02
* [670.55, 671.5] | 0.04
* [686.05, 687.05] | -0.03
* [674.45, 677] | 0.14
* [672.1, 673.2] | 0.03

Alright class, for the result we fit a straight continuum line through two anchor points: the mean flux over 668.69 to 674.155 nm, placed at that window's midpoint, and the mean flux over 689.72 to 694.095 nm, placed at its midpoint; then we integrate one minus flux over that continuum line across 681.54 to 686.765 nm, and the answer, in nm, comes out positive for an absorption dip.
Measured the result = -0.05 nm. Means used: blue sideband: 17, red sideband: 16.6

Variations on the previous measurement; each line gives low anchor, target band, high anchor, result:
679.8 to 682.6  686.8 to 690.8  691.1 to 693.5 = -0.05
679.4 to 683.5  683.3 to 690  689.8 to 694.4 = -0.06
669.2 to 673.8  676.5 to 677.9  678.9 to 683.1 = -0.02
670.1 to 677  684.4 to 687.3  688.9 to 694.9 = -0.08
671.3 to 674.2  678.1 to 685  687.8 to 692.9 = -0.03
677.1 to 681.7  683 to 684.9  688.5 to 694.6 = 0.02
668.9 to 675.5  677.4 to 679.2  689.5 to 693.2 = -0.07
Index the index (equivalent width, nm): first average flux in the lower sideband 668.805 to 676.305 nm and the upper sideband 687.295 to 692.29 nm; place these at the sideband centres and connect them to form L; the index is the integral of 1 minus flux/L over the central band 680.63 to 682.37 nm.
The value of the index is 0.00 nm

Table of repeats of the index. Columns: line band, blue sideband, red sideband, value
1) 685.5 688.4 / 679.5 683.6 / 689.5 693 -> -0.052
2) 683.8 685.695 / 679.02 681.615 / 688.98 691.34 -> -0.012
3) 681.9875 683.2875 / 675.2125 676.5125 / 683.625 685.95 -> -0.030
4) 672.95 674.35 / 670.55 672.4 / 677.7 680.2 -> -0.005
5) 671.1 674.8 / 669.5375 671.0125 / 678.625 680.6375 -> 0.246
